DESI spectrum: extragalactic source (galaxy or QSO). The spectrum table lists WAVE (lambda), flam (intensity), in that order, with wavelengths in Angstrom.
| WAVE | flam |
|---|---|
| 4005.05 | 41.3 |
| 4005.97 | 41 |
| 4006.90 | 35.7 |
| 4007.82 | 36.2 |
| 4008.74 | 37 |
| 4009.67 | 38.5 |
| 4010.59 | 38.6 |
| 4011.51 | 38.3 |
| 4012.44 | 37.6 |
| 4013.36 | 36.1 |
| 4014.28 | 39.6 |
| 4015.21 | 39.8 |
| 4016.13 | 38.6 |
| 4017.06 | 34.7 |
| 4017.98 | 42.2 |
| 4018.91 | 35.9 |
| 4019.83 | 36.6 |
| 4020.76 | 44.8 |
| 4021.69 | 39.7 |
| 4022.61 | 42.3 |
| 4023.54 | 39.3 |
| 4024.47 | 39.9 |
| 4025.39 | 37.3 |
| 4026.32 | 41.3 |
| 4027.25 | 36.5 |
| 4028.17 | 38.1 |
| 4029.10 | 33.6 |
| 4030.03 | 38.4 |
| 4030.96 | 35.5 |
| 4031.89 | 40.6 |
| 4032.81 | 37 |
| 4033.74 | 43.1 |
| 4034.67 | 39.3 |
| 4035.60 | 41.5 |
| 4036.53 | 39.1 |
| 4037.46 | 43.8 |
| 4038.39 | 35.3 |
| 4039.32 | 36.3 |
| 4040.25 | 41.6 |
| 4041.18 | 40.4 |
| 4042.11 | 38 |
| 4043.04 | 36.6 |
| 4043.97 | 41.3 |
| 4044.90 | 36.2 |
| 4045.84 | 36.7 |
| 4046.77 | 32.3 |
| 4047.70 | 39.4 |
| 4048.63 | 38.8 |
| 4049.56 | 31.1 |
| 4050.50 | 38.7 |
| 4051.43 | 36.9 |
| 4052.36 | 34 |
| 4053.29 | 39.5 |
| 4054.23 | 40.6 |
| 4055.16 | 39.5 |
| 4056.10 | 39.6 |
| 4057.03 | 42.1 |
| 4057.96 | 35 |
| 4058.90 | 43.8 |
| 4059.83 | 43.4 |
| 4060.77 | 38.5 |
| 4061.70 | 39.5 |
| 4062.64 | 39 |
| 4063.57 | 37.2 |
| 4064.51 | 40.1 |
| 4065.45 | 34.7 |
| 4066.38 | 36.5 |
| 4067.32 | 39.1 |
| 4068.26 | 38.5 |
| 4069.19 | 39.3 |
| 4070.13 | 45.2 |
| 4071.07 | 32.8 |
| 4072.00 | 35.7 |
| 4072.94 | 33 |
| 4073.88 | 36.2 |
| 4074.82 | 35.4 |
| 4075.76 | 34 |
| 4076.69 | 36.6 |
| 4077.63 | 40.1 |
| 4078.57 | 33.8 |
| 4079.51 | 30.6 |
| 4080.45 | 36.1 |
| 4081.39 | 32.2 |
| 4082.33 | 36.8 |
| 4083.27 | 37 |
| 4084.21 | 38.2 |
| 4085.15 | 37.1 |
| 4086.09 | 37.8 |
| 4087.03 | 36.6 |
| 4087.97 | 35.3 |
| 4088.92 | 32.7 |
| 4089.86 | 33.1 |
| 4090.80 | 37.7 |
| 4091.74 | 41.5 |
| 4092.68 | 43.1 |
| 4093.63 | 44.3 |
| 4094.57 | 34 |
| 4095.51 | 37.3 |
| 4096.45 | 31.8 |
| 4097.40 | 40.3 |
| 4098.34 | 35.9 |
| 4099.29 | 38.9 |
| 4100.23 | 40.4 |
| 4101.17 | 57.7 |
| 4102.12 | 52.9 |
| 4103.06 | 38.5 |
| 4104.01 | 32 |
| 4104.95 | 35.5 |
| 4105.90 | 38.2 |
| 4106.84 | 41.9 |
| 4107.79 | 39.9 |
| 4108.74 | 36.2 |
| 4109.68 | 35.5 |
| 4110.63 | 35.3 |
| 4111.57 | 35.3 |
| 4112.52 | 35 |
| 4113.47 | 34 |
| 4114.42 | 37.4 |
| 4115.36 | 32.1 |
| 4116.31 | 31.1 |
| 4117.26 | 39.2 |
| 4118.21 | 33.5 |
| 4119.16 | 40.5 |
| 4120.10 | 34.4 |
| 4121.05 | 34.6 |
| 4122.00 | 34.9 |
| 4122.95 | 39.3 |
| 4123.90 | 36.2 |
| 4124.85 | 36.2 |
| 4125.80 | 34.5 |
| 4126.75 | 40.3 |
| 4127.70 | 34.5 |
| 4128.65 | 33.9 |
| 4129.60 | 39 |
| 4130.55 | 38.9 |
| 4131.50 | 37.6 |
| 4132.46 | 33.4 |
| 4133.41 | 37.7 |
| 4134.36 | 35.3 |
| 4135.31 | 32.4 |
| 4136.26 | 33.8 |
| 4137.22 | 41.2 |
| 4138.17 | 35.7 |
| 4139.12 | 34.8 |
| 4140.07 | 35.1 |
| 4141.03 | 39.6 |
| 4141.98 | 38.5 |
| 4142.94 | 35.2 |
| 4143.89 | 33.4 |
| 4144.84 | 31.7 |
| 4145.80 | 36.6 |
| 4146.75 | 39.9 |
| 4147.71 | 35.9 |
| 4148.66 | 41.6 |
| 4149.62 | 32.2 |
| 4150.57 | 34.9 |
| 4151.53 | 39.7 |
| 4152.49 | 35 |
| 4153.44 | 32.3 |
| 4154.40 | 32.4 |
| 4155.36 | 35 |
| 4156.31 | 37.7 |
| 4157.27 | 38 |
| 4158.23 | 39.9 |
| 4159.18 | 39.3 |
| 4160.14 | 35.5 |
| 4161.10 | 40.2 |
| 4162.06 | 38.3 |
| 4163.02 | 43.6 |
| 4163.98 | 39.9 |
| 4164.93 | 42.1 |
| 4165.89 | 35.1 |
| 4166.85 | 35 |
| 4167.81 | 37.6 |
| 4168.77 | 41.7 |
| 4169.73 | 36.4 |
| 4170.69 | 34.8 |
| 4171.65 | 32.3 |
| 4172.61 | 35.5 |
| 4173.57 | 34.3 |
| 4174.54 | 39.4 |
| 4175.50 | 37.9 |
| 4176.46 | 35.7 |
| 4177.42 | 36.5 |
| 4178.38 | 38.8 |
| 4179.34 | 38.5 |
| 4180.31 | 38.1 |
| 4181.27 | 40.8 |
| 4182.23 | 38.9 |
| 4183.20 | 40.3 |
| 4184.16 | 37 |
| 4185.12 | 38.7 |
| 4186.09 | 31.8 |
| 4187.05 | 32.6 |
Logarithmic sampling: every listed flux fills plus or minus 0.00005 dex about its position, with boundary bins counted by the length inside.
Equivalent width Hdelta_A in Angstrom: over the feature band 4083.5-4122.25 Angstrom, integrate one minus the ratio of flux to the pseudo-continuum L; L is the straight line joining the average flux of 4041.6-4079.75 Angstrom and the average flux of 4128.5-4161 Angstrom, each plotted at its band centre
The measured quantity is -0.7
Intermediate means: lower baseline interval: 37.6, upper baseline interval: 36.3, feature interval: 37.6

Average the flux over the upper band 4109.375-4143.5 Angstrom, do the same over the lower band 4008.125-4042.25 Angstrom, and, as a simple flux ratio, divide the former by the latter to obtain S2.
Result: 0.93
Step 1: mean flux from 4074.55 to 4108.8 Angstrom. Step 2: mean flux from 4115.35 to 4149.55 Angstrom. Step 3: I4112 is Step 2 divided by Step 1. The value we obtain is 0.95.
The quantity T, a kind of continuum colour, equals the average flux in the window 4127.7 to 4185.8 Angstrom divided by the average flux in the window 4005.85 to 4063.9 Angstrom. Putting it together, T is 0.96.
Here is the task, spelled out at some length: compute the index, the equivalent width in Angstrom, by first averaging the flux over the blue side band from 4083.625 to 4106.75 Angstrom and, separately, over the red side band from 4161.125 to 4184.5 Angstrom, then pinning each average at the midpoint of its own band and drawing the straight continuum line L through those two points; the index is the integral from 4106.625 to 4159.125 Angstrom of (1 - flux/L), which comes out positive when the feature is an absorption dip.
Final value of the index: 3.0 Angstrom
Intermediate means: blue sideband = 38.8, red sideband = 37.9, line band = 36.2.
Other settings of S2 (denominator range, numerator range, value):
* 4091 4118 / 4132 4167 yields 0.96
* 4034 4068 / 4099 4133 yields 0.97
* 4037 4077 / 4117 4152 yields 0.96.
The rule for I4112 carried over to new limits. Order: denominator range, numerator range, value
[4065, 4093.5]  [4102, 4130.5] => 1.00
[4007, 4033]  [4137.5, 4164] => 0.96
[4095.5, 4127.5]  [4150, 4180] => 0.99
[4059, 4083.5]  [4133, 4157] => 0.97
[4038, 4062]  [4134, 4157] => 0.94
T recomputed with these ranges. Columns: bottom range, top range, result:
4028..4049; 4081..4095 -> 0.97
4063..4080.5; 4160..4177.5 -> 1.02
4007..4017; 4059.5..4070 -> 1.03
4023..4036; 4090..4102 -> 1.05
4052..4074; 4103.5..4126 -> 0.93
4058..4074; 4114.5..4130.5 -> 0.94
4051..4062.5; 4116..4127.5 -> 0.92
